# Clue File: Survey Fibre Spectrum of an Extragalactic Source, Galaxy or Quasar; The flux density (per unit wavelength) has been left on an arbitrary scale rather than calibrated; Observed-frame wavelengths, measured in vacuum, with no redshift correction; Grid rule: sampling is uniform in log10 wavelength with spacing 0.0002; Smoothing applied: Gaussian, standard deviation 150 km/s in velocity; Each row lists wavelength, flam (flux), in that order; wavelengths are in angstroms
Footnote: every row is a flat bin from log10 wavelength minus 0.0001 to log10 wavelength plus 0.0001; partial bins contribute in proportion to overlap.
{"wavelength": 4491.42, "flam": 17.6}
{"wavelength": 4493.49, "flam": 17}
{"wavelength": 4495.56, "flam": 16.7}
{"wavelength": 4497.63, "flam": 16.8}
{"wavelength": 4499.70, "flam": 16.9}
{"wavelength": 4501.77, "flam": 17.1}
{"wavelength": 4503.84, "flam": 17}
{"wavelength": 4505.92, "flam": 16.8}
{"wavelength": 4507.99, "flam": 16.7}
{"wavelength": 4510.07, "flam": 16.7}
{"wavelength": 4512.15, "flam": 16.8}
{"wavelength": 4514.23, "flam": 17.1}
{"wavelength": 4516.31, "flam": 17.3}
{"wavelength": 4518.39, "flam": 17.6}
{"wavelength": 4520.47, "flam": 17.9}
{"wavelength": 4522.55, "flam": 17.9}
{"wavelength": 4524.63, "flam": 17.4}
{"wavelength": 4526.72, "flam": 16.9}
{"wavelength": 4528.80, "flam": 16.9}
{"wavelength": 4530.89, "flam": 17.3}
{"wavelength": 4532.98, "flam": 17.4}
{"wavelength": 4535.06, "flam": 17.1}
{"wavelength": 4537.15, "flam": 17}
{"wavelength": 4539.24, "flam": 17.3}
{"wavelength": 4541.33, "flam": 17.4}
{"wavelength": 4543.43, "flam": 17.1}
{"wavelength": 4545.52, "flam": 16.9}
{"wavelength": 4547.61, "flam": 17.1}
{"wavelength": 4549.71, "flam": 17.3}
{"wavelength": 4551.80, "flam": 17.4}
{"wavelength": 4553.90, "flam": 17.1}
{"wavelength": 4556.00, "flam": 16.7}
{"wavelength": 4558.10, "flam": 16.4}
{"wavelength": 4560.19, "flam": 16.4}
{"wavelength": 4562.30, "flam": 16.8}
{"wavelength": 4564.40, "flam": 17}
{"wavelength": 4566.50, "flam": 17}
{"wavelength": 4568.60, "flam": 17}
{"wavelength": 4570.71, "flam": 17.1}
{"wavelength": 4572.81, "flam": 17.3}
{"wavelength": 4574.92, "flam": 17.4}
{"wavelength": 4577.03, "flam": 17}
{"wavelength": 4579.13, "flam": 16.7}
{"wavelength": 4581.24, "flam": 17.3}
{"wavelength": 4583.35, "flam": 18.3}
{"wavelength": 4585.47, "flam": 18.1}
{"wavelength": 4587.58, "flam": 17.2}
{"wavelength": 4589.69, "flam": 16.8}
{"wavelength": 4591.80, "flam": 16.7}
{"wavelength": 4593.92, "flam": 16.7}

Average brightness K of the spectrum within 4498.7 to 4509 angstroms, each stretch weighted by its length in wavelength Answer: 16.9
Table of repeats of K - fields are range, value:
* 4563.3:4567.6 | 17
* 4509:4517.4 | 17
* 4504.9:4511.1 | 16.7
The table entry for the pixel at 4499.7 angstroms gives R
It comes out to 16.9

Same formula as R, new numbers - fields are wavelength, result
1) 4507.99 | 16.7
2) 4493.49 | 17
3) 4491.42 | 17.6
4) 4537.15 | 17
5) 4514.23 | 17.1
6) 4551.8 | 17.4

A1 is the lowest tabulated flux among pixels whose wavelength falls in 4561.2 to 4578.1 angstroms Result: 16.8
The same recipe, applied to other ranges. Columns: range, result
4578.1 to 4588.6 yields 16.7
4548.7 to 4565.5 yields 16.4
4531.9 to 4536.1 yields 17.1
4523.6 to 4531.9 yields 16.9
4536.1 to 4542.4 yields 17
